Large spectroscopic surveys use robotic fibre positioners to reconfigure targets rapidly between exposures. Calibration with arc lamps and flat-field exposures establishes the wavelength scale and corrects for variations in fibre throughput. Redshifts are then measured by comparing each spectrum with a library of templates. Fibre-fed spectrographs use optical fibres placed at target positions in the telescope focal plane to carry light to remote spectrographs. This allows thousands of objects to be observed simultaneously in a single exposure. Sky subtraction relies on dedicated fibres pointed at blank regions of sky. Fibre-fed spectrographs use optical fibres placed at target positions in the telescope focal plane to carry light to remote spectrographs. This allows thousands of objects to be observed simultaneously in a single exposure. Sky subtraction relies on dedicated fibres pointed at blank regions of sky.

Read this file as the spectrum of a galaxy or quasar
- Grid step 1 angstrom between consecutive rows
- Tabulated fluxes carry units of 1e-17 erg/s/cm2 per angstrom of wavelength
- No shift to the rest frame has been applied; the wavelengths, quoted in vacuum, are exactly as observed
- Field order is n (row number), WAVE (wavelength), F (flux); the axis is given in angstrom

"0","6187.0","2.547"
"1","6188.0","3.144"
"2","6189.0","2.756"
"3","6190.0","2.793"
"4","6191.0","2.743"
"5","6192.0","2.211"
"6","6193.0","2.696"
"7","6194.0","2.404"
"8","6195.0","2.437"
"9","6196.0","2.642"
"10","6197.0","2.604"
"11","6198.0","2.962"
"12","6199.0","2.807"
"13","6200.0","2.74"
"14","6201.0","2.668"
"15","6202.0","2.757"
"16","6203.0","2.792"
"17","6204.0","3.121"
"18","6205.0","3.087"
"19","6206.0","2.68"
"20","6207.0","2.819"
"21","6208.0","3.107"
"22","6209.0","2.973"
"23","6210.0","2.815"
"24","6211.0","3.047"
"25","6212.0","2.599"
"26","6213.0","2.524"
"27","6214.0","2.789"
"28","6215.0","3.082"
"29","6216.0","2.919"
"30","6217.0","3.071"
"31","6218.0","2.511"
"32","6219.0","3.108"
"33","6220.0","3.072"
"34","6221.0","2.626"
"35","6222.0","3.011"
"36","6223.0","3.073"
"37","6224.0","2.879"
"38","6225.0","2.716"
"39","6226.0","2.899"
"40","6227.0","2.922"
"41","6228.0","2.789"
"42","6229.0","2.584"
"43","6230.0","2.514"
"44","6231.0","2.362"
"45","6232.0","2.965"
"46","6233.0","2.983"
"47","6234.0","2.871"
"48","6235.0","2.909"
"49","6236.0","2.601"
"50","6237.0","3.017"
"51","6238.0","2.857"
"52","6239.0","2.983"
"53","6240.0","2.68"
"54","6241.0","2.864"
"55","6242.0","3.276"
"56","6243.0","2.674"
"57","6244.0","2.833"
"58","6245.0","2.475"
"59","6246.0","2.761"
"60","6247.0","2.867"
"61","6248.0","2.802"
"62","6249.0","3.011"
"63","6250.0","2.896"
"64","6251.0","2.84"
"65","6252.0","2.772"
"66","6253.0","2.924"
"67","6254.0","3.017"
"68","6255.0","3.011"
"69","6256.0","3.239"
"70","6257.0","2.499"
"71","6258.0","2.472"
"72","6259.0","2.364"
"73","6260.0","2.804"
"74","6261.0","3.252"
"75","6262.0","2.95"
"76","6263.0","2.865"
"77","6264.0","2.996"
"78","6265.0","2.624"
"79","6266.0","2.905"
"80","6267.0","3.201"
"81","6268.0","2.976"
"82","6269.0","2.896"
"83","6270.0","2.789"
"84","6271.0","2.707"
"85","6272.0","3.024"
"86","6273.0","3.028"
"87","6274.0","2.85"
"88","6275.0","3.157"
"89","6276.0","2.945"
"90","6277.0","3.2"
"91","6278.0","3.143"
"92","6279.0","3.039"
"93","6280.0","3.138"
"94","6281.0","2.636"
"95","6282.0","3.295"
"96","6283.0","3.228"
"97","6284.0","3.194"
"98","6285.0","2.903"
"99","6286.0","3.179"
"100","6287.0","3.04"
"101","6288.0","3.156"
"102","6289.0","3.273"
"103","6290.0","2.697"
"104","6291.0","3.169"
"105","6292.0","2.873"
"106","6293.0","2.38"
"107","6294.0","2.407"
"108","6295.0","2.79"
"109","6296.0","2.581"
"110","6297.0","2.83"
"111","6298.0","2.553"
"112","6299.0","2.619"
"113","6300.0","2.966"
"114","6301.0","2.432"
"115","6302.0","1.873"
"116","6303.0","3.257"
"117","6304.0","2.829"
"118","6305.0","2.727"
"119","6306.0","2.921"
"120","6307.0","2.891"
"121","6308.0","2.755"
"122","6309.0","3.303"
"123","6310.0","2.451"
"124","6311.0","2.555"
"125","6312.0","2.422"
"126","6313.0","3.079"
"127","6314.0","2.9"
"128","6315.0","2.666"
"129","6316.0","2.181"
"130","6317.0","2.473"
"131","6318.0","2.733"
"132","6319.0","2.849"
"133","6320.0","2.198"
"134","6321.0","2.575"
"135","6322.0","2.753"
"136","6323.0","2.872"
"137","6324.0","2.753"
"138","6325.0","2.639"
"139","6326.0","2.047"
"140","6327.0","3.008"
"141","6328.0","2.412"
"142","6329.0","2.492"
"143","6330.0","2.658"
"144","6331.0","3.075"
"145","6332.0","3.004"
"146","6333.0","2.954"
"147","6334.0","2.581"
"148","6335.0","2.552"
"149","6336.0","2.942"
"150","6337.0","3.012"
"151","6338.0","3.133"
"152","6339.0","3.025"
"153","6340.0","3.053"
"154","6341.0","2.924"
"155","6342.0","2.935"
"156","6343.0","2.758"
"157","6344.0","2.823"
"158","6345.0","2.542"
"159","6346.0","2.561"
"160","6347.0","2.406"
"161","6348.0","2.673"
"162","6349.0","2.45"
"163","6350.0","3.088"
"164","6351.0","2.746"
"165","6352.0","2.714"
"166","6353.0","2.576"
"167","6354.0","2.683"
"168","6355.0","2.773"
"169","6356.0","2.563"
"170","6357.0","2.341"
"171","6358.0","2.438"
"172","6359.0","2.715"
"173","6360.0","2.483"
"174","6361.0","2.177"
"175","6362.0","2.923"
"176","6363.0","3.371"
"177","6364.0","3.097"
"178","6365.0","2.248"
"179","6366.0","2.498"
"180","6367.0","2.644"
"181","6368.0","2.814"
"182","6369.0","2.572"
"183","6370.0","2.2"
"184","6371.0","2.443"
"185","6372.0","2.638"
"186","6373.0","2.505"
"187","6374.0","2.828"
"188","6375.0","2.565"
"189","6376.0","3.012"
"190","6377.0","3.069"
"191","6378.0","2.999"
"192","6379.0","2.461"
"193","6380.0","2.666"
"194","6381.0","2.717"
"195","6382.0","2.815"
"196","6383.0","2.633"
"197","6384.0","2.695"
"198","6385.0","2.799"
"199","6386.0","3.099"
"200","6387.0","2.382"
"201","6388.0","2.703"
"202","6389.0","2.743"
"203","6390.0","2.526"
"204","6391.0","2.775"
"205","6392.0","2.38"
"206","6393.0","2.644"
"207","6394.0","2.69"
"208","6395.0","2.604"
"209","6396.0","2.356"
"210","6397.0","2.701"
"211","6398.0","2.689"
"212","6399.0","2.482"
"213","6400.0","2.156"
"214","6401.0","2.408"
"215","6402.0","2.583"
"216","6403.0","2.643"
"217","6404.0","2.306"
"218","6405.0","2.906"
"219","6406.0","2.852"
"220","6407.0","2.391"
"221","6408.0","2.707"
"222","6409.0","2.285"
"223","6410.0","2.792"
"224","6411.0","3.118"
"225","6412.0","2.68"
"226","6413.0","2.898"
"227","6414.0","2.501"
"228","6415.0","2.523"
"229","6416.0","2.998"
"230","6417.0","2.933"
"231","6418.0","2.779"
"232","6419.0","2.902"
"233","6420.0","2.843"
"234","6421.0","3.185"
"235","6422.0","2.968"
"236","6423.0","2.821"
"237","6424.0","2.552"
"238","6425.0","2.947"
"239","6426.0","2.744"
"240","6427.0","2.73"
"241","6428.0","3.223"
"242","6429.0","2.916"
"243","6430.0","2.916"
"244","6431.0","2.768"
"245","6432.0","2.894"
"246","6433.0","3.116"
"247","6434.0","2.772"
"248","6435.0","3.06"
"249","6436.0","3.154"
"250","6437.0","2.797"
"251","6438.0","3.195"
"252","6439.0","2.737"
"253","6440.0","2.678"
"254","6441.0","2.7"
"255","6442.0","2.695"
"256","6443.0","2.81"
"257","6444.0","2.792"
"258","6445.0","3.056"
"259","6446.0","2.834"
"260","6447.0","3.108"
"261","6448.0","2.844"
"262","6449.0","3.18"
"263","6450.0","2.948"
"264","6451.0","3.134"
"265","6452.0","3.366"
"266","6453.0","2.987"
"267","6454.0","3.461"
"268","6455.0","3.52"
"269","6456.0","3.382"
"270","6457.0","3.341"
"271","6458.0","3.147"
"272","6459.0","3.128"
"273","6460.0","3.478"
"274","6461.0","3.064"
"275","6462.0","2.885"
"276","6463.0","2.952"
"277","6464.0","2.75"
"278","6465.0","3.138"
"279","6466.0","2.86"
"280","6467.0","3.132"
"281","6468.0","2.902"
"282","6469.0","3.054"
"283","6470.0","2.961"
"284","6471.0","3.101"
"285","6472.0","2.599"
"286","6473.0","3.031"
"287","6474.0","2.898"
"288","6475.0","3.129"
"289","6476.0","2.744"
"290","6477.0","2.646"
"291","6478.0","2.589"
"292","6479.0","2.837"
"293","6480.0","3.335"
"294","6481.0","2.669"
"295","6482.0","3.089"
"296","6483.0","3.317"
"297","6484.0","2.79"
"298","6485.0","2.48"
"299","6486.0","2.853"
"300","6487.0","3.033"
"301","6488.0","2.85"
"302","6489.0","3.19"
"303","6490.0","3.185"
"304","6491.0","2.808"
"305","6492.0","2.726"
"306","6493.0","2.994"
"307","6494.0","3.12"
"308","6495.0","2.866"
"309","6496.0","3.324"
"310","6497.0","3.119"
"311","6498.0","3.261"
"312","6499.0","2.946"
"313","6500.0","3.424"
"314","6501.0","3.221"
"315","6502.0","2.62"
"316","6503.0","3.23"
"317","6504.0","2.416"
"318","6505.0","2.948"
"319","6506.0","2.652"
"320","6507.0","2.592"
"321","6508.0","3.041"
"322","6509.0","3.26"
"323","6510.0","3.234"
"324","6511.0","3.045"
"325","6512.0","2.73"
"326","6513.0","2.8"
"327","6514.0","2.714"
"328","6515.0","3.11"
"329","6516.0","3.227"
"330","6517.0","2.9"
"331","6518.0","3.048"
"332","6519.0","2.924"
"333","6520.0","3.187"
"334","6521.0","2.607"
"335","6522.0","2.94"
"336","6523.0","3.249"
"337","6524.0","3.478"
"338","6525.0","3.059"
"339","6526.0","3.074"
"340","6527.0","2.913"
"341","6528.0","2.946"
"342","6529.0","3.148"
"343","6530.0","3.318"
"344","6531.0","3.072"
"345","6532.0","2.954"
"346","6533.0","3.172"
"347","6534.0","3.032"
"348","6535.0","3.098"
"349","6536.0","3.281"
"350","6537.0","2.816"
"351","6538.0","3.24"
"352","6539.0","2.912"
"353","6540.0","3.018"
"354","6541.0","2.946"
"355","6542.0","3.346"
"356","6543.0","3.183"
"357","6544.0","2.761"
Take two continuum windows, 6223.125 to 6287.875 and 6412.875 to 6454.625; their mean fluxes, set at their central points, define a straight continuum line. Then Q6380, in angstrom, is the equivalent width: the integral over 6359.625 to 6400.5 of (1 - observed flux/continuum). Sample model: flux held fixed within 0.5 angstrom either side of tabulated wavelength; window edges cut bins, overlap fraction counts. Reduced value 3.6 angstrom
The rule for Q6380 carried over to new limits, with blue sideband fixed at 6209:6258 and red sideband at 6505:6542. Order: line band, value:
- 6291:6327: 2.70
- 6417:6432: 0.41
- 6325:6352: 1.37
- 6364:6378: 1.34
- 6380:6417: 3.74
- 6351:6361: 1.18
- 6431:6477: -0.38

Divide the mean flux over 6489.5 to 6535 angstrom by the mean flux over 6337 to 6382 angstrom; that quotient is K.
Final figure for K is 1.11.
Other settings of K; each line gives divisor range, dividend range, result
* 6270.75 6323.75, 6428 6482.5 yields 1.06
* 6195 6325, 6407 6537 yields 1.05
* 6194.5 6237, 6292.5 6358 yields 0.96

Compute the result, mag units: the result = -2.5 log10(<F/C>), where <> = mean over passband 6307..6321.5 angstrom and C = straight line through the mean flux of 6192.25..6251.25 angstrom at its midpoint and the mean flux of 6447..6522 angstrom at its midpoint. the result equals 0.09 mag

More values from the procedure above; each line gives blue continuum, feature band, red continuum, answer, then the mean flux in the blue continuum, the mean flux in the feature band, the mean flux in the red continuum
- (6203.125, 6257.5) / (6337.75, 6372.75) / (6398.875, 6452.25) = 0.060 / 2.86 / 2.68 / 2.82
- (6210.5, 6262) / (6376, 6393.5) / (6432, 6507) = 0.081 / 2.84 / 2.72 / 2.99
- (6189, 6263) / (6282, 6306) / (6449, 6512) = 0.012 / 2.81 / 2.84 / 3.01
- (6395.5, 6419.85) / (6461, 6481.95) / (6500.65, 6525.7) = -0.028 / 2.65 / 2.92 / 2.97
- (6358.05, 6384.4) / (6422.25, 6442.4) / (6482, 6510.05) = -0.018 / 2.68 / 2.87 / 2.98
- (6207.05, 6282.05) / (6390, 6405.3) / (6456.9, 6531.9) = 0.157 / 2.88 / 2.55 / 2.99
